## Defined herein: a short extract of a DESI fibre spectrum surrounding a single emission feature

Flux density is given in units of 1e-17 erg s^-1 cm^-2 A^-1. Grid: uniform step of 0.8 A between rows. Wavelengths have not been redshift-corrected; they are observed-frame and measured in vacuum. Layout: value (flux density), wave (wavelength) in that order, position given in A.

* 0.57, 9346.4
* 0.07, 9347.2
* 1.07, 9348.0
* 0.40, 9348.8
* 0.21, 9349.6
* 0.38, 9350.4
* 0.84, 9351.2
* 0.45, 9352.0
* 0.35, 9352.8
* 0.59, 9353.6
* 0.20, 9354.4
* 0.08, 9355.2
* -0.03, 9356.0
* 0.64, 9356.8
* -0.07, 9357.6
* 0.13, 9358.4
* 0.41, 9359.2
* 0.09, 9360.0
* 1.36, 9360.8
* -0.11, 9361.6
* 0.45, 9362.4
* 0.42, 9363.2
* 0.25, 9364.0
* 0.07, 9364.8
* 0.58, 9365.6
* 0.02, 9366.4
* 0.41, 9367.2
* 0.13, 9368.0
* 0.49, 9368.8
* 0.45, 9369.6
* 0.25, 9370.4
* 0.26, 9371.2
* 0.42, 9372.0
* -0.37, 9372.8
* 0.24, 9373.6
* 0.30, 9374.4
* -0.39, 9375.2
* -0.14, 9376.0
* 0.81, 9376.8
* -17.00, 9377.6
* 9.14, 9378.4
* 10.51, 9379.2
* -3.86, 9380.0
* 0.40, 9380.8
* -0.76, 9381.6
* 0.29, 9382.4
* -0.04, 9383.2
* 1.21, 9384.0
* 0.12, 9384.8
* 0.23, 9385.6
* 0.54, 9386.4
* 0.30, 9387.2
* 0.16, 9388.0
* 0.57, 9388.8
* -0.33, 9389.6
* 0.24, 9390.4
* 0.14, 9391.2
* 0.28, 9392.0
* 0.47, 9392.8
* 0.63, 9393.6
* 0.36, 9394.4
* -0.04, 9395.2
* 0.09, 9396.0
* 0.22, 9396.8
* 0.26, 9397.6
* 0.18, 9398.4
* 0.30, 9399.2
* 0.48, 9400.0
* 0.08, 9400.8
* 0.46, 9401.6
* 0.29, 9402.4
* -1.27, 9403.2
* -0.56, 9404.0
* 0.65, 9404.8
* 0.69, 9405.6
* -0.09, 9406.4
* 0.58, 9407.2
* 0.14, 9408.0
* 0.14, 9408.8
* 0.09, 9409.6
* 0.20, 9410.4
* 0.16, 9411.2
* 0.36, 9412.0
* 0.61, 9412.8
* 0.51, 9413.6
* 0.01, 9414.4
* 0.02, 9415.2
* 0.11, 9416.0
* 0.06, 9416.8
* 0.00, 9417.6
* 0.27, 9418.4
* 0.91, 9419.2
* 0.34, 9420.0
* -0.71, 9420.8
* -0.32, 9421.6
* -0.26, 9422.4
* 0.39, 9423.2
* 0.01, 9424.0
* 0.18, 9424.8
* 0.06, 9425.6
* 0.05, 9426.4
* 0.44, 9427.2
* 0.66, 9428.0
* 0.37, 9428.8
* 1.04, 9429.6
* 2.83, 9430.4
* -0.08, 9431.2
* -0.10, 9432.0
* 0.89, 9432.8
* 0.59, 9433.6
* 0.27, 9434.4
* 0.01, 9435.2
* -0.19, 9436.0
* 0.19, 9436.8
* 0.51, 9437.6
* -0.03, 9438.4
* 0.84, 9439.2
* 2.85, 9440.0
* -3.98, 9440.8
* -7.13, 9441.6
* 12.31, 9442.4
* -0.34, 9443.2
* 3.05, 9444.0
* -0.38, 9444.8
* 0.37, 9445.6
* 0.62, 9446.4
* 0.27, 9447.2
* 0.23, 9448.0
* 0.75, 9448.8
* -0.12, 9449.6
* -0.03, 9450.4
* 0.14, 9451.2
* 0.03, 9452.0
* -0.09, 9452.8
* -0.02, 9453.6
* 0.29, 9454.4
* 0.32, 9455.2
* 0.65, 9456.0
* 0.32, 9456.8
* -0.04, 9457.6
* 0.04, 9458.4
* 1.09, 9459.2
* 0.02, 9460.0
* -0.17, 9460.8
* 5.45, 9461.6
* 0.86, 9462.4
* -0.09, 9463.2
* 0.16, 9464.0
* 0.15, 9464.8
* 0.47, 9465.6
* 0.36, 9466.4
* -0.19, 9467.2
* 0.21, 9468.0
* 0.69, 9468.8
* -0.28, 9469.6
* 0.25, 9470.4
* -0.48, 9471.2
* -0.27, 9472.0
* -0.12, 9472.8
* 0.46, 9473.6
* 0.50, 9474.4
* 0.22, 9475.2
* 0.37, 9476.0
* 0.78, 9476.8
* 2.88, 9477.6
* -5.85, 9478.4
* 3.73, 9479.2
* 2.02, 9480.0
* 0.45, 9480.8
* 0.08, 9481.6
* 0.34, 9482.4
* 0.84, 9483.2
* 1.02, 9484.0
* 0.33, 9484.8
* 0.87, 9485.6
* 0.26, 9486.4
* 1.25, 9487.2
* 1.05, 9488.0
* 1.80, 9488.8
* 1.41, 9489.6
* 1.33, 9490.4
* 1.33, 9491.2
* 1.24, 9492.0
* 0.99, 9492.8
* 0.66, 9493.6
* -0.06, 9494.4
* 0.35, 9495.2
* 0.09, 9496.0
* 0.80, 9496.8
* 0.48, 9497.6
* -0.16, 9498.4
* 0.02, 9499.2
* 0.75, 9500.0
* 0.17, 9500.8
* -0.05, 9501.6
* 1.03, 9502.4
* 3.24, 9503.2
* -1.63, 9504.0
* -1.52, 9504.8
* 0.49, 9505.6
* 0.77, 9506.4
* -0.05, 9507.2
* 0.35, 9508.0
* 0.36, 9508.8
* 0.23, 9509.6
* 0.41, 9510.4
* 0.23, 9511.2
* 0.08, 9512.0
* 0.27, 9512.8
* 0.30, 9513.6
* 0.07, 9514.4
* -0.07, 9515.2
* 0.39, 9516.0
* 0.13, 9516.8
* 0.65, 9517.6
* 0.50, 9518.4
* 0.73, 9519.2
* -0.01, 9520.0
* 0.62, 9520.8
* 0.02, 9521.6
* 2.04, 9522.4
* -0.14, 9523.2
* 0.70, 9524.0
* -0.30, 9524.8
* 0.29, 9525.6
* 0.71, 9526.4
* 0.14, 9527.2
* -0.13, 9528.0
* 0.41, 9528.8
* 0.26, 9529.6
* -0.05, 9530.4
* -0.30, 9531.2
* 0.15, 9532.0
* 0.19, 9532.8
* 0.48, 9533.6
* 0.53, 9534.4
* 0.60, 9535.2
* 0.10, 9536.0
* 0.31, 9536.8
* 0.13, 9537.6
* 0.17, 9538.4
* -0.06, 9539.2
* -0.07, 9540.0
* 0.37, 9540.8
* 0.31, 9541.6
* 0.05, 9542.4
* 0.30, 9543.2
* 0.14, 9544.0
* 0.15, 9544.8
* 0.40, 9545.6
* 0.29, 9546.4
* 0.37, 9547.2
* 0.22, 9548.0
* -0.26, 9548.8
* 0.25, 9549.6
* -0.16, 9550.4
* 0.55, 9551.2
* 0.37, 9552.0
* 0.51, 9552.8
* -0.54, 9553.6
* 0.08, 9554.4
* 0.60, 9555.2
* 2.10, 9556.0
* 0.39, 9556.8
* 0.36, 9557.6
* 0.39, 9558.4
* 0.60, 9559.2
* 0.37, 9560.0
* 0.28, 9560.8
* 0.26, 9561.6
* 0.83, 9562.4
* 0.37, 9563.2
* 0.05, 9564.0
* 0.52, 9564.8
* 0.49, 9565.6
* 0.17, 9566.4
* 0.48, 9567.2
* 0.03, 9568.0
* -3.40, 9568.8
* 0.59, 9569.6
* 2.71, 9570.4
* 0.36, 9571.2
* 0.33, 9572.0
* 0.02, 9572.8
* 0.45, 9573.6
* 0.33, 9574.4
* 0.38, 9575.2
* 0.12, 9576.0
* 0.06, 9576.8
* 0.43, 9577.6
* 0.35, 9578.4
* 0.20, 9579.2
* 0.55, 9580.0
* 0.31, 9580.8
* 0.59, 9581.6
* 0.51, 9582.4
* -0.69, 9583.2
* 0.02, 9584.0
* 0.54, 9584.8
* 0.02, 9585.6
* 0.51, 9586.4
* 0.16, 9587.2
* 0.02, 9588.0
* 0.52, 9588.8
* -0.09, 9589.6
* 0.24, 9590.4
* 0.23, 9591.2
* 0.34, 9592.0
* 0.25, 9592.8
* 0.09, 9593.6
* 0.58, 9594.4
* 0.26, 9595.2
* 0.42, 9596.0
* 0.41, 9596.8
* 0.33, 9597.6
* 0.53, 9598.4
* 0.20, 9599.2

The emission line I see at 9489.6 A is H-beta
